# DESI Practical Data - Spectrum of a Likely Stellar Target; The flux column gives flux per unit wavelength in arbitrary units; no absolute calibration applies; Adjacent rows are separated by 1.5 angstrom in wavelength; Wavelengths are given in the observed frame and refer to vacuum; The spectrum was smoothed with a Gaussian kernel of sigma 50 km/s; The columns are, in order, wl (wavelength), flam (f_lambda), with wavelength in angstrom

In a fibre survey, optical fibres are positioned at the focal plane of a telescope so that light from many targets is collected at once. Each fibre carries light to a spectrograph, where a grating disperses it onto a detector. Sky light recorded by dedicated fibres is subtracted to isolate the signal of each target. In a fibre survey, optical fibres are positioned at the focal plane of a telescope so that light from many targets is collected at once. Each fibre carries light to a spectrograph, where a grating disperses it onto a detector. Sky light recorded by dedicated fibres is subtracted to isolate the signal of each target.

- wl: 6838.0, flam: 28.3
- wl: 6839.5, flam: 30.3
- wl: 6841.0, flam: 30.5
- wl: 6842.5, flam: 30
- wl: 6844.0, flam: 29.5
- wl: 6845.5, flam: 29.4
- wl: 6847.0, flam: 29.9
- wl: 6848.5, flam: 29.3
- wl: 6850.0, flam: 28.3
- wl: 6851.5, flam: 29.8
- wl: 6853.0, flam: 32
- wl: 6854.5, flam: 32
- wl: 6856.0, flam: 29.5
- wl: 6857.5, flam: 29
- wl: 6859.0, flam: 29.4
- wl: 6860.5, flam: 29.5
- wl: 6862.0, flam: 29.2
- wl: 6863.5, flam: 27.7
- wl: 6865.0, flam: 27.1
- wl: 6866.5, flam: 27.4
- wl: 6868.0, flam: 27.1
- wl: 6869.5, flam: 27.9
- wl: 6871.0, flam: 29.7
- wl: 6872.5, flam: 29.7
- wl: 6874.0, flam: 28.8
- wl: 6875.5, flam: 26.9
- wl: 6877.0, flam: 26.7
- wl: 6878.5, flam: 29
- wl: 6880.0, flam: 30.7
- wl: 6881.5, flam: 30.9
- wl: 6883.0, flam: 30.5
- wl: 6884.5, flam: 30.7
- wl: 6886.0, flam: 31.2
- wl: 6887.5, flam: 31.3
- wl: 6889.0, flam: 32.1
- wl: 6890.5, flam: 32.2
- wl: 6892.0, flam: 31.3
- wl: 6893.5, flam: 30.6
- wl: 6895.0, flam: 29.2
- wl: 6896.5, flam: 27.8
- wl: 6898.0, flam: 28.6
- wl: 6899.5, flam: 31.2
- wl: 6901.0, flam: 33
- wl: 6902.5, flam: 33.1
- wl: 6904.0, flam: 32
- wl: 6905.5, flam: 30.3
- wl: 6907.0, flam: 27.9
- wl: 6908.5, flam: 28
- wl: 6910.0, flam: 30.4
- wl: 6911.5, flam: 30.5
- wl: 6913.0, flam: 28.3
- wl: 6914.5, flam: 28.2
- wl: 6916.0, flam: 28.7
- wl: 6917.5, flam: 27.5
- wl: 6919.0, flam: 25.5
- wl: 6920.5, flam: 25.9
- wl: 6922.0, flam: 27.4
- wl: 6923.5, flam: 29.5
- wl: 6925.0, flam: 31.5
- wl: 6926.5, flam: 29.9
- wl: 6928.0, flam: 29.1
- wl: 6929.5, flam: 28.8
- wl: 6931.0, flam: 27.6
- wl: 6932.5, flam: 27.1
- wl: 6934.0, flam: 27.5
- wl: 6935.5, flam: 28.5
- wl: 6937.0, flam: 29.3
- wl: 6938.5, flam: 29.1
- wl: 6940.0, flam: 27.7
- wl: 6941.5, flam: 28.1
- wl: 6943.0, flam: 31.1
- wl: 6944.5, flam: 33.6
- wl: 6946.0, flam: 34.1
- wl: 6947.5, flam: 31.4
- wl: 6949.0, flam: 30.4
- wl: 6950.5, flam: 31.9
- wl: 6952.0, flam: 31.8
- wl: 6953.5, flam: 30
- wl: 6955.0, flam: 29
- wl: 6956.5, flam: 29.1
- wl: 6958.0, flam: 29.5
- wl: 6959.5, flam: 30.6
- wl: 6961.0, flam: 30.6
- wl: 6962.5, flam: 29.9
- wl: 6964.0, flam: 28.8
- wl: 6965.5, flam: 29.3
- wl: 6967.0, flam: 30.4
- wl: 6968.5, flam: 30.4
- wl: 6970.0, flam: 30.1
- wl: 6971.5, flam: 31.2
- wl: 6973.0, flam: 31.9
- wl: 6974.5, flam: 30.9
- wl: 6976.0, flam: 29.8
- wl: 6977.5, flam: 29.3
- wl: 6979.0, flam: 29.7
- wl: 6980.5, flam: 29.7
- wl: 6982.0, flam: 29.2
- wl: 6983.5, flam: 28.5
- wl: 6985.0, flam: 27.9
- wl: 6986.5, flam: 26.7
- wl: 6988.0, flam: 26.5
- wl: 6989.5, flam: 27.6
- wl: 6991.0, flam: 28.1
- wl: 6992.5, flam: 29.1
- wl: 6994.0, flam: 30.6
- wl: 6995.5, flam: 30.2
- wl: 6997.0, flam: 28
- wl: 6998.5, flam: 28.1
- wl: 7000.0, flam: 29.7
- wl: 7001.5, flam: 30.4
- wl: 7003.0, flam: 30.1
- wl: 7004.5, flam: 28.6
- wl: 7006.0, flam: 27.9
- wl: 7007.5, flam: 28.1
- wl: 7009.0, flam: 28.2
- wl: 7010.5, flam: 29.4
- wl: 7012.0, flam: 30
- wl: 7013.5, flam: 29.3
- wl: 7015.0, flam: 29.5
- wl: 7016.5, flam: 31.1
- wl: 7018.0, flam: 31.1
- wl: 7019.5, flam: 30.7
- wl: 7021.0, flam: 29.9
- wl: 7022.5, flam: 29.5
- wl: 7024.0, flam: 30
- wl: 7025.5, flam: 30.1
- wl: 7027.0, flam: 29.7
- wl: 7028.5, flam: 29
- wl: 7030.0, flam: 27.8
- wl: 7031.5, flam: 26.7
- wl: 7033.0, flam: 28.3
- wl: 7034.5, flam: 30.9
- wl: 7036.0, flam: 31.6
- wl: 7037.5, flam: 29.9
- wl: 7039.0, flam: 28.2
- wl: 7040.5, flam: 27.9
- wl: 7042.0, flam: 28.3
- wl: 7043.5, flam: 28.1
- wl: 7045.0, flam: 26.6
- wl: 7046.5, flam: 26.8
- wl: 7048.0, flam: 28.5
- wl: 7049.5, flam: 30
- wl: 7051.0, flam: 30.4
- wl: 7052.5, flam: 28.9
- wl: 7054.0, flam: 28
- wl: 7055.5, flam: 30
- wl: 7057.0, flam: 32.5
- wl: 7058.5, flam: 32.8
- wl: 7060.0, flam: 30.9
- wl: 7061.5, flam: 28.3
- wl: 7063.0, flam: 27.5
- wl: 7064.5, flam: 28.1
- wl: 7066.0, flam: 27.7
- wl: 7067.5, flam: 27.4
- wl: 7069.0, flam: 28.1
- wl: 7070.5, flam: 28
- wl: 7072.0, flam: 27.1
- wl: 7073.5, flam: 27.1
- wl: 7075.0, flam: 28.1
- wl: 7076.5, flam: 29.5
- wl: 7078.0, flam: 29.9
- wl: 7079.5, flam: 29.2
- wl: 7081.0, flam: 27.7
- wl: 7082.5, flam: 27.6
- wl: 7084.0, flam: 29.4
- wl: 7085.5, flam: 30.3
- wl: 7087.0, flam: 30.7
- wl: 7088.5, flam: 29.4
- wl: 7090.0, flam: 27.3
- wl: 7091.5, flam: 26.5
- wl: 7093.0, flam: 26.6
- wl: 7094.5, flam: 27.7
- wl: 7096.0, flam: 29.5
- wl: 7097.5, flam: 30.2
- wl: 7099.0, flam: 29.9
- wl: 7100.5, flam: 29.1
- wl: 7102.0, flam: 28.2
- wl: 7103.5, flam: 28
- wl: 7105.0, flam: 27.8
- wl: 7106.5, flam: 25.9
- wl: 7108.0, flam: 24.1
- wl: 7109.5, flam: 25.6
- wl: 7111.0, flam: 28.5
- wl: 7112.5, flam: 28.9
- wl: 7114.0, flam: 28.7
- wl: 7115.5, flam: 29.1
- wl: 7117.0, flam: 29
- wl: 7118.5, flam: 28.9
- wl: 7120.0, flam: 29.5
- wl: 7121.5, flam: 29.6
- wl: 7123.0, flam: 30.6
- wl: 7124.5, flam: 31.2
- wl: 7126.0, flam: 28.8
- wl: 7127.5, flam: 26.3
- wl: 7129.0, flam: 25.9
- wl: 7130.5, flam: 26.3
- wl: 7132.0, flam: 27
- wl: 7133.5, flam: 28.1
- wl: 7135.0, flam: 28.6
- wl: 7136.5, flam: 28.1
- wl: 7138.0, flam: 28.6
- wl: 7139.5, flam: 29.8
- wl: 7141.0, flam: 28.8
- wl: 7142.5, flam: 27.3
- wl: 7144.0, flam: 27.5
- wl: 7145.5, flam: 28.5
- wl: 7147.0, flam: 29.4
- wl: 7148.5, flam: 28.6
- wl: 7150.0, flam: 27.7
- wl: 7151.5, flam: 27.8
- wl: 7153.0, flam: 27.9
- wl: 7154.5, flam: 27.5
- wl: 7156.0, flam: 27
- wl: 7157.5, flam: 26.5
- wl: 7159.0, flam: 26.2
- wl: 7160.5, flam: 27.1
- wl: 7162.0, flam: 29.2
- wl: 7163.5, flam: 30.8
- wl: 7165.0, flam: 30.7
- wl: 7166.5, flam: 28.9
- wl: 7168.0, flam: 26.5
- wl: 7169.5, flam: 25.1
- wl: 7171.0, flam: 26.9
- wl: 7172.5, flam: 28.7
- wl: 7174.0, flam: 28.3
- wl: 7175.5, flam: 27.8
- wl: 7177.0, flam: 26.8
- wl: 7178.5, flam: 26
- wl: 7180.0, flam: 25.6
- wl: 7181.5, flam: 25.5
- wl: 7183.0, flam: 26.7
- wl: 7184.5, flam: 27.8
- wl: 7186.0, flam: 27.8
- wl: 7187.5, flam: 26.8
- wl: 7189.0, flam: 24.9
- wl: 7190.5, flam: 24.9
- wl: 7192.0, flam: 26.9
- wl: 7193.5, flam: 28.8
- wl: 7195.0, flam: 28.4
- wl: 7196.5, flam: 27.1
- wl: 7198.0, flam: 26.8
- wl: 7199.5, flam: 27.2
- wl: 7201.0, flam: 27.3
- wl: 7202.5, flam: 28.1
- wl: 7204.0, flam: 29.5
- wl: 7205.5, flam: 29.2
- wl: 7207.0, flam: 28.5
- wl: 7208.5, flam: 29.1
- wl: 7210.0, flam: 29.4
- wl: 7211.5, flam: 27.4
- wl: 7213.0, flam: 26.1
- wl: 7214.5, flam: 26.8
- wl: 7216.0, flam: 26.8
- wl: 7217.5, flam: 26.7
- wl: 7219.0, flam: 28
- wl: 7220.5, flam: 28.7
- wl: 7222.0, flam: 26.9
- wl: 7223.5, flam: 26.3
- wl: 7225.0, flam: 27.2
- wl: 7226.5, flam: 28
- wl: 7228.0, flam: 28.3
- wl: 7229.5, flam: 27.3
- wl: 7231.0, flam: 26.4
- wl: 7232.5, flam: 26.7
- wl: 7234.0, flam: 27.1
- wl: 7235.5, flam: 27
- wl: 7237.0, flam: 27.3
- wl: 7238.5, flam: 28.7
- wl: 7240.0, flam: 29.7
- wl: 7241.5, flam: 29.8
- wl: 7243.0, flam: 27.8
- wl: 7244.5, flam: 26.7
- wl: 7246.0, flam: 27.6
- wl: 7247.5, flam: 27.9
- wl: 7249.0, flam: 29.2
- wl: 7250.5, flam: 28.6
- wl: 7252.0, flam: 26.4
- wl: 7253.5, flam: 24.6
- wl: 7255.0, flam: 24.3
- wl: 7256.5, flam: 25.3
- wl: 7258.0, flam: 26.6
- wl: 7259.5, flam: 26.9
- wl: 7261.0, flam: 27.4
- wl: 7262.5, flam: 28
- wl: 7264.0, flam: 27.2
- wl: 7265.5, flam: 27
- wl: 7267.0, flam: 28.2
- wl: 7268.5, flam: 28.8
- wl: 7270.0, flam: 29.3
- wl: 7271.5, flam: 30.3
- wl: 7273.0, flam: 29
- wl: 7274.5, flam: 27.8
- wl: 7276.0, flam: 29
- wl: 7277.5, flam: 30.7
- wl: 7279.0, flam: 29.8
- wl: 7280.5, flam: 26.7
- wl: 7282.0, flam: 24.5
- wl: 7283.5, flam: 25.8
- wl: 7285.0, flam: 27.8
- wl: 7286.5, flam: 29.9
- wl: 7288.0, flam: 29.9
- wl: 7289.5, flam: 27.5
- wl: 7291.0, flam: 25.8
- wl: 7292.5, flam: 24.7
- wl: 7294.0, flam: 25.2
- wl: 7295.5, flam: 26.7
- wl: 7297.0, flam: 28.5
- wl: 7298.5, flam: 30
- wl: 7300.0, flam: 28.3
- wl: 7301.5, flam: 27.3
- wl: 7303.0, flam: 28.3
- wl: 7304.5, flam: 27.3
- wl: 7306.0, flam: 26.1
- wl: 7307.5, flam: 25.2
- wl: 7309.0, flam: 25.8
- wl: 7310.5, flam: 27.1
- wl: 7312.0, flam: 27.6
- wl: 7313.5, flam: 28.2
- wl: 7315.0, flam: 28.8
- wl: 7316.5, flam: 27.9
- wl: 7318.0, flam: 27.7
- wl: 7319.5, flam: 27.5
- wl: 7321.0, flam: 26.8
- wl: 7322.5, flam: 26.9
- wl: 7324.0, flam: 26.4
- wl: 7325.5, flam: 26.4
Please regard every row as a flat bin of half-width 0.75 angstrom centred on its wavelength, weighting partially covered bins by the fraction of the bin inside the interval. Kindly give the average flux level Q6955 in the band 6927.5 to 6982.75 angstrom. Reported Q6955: 29.9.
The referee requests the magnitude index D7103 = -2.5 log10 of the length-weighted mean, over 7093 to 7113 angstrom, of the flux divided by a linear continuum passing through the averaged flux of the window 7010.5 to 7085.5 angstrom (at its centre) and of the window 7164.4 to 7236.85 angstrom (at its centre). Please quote 0.02 mag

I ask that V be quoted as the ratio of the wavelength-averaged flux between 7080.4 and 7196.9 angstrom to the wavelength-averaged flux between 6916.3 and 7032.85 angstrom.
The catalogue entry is 1.0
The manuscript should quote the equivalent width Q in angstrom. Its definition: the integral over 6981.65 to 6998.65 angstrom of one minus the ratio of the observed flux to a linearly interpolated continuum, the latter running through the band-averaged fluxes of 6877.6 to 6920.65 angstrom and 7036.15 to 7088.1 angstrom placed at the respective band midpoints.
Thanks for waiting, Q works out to 0.55 angstrom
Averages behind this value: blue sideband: 29.9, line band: 28.4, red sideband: 28.8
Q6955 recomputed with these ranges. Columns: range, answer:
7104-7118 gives 27.5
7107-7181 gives 28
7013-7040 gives 29.6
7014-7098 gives 29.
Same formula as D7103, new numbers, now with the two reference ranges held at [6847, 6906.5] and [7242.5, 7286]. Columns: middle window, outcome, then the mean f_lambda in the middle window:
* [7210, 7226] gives 0.02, 27.2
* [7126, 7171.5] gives 0.02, 27.8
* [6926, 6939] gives 0.04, 28.5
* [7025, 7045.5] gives 0.00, 28.8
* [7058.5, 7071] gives 0.01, 28.5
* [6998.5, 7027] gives -0.02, 29.6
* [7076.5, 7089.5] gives -0.02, 29.2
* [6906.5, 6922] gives 0.06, 28.1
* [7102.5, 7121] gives 0.02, 27.9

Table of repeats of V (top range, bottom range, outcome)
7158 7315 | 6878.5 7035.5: 0.93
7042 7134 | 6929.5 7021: 0.96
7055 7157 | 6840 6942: 0.97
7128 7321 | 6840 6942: 0.94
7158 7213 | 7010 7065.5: 0.94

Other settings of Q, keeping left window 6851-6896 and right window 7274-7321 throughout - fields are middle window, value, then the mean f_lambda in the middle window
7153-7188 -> 0.9 angstrom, 27.4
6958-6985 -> -0.7 angstrom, 29.9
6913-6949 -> 0.4 angstrom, 29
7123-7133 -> 0.2 angstrom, 27.8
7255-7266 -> 0.4 angstrom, 26.7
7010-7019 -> -0.4 angstrom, 30.1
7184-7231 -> 0.8 angstrom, 27.5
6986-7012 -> 0.2 angstrom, 28.7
